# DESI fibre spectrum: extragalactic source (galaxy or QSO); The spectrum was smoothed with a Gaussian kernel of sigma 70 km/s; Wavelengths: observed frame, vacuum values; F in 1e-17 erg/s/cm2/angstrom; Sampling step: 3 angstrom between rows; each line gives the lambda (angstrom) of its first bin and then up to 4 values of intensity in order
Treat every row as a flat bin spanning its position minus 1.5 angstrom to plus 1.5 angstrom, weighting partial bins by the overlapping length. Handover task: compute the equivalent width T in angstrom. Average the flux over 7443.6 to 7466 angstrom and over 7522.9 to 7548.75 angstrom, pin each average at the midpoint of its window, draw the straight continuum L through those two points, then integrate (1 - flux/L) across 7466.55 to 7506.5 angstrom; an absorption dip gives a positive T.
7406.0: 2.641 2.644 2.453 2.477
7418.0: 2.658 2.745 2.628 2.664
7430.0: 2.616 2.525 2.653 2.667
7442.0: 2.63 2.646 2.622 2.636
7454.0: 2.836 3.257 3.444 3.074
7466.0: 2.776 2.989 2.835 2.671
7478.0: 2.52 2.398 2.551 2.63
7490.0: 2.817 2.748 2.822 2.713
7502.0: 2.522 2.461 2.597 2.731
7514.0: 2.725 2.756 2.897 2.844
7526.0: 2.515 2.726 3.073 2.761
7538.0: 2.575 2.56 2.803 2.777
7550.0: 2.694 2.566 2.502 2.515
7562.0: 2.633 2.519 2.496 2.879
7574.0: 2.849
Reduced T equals 2.5 angstrom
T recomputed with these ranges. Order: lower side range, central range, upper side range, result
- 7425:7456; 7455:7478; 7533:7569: -2.8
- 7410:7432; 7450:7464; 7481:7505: -2.3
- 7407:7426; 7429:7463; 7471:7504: -2.2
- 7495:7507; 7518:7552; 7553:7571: -2.0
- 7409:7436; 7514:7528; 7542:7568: -0.7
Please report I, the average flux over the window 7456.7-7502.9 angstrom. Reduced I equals 2.79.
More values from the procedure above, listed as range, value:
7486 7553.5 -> 2.71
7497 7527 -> 2.68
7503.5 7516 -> 2.63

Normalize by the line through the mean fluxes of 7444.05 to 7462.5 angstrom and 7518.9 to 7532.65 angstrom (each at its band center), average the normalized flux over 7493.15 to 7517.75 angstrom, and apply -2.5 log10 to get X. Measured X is 0.06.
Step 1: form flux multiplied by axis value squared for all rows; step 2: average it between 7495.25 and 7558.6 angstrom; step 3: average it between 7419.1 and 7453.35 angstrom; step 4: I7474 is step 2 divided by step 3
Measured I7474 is 1.04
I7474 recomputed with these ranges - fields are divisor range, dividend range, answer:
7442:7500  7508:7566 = 0.98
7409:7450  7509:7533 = 1.09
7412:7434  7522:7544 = 1.08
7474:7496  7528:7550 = 1.06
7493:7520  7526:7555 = 1.02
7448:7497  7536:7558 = 0.96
